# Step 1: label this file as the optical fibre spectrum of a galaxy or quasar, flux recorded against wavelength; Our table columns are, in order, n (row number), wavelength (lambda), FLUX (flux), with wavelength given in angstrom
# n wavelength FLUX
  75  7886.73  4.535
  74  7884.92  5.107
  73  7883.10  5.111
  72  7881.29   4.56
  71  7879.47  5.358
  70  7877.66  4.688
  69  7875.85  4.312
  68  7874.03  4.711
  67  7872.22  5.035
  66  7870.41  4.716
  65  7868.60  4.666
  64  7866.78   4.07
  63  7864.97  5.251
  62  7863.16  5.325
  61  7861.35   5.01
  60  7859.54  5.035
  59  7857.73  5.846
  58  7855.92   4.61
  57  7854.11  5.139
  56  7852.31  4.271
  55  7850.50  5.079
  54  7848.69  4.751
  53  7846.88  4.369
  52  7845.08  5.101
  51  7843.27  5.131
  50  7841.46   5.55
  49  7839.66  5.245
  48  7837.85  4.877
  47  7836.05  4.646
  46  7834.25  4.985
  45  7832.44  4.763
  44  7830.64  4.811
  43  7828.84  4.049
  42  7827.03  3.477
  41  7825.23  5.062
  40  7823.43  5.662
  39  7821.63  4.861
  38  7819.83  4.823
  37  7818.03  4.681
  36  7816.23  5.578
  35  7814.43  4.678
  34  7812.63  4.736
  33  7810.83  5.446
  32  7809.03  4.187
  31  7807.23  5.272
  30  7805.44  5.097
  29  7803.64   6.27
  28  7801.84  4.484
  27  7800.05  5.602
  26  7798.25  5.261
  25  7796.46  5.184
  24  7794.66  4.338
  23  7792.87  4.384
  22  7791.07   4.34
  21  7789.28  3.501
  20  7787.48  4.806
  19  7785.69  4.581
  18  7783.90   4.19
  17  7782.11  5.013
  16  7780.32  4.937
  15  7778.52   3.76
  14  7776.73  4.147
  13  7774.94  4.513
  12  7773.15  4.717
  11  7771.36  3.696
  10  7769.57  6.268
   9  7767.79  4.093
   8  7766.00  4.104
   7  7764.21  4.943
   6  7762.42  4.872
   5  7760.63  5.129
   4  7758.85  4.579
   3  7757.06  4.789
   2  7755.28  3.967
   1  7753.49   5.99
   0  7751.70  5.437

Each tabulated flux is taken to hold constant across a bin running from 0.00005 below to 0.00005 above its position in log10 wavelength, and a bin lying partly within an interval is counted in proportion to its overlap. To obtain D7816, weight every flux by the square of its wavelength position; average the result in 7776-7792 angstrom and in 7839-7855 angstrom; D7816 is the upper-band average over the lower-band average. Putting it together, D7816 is 1.15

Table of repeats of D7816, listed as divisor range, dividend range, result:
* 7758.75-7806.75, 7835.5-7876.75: 1.06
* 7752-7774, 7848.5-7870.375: 1.05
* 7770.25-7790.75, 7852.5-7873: 1.16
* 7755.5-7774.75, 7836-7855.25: 1.07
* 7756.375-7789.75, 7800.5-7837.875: 1.08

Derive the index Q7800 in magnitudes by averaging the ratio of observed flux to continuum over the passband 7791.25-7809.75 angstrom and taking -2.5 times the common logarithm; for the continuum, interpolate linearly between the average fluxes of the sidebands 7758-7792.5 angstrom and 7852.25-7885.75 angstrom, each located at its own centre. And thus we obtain -0.08 mag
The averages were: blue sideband 4.53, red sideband 4.9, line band 4.99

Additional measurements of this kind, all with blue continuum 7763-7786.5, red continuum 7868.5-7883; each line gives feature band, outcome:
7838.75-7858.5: -0.06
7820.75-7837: -0.01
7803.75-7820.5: -0.09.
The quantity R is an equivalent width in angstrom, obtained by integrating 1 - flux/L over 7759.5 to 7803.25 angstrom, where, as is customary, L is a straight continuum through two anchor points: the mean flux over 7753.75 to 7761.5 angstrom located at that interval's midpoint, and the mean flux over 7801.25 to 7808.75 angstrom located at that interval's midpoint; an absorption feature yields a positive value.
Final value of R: 3.0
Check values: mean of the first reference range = 4.73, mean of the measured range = 4.64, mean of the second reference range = 5.22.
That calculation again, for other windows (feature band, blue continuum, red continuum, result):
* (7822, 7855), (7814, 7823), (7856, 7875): 0.88 angstrom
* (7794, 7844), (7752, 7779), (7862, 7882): -2.39 angstrom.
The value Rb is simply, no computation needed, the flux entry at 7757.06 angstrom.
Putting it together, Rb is 4.789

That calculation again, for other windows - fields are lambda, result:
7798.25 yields 5.261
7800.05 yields 5.602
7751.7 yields 5.437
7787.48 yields 4.806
